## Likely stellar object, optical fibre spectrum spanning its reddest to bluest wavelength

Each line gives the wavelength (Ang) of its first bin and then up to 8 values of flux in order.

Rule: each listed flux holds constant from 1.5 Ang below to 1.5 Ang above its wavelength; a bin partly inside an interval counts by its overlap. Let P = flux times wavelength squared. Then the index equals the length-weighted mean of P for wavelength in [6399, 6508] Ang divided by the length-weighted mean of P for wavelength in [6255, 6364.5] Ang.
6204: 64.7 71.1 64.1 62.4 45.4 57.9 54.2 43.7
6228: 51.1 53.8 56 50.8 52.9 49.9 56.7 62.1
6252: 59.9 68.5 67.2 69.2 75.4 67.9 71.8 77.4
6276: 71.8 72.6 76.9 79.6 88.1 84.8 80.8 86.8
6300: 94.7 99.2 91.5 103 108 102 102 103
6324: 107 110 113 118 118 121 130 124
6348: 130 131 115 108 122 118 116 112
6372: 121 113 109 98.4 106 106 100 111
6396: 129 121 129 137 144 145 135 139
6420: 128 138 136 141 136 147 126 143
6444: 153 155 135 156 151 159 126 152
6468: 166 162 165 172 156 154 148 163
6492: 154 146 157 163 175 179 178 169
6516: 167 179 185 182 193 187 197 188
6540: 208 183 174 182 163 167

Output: 1.59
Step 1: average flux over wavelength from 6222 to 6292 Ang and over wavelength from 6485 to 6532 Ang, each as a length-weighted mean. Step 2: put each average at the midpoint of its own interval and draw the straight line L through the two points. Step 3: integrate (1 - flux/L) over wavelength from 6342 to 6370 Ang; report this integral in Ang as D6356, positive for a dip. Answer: -3.7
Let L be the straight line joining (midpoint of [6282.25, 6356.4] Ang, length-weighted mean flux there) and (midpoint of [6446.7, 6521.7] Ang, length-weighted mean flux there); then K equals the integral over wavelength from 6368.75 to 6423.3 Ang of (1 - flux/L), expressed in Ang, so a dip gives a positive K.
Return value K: 3.74 Ang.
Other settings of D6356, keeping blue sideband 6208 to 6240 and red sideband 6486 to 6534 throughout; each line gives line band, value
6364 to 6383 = 0.6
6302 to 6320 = -2.2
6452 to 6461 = -0.2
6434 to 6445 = 0.1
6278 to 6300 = -0.4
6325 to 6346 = -3.9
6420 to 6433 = 0.1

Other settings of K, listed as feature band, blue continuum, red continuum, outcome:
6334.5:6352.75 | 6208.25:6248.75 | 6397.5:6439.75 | -3.85 Ang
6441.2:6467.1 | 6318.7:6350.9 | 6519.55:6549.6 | 1.78 Ang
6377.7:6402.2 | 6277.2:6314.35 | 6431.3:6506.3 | 2.51 Ang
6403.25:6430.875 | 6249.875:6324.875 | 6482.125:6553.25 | -0.69 Ang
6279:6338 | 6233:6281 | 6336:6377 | -2.72 Ang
